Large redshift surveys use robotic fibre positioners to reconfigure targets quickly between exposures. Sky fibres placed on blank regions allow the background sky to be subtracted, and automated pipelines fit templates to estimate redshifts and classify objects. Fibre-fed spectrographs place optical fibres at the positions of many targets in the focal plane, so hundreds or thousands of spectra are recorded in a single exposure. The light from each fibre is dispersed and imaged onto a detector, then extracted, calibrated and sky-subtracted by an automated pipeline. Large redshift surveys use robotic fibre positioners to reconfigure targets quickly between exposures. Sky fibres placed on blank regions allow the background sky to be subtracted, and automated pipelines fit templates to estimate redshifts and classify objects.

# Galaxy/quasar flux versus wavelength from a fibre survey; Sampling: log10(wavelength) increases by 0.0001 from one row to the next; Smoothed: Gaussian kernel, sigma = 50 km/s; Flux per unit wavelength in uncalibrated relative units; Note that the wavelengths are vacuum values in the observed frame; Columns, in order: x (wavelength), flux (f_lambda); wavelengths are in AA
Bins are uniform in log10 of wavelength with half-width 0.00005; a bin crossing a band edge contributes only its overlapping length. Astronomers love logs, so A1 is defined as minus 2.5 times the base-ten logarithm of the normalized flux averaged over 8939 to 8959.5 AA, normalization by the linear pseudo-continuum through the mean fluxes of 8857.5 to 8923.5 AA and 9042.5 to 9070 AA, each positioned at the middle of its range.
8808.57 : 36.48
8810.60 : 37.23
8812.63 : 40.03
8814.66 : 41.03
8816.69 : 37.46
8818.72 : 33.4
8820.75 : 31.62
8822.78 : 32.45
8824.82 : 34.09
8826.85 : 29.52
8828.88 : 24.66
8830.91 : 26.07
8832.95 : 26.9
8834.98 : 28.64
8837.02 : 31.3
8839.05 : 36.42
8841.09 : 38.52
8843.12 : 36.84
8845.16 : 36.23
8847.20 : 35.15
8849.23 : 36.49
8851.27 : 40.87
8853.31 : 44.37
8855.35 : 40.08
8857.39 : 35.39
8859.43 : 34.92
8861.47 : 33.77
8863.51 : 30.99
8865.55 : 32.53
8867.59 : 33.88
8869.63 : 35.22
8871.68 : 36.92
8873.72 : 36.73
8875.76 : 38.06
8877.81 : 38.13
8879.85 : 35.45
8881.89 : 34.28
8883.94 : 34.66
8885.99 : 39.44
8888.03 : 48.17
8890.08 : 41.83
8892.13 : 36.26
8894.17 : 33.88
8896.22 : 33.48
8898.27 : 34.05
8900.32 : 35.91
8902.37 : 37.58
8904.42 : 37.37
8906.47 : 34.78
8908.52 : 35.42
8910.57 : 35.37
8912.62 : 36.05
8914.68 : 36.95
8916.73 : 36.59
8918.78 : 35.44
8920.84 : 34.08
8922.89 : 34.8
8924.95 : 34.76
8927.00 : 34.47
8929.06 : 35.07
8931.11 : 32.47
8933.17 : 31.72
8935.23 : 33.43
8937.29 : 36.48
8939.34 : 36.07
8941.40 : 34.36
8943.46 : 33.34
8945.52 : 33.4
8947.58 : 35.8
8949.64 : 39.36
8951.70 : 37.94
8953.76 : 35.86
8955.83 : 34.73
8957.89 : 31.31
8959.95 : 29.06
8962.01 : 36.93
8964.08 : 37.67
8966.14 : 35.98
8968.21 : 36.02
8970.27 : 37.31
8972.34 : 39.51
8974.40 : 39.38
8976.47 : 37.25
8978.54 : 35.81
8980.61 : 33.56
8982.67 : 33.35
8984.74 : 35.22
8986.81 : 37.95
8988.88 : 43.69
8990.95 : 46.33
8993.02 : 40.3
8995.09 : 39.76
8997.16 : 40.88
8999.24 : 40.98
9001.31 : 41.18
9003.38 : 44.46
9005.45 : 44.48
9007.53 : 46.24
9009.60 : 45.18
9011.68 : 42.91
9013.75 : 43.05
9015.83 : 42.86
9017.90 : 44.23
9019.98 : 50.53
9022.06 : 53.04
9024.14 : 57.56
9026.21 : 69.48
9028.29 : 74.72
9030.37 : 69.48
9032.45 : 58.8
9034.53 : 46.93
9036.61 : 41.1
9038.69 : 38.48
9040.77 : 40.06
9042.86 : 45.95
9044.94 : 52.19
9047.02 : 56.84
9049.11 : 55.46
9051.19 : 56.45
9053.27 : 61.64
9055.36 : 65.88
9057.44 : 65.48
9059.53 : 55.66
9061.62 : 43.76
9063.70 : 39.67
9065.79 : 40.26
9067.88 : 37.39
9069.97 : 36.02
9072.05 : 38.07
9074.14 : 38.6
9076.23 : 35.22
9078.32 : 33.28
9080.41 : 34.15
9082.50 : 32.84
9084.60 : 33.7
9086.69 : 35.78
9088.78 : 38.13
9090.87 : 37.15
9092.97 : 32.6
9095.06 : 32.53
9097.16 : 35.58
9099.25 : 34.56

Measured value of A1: 0.19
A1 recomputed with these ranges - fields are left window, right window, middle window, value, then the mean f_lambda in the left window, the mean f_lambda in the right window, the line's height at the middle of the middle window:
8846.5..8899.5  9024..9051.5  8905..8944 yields 0.207 mag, 36.7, 54.4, 42.3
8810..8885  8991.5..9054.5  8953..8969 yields 0.268 mag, 34.9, 49.5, 44.4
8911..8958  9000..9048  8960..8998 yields 0.123 mag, 35.1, 49.9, 42.5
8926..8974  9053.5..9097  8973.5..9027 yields -0.159 mag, 35.2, 40.6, 37.4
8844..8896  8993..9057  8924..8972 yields 0.240 mag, 36.9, 50.3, 43.7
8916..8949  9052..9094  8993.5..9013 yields -0.123 mag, 34.6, 41.8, 38.2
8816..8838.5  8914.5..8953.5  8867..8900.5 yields -0.123 mag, 30.6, 35.1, 32.9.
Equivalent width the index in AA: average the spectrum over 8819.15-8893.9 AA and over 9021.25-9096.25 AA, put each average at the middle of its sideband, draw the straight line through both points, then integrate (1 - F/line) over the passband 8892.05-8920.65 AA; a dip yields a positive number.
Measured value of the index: 1.8 AA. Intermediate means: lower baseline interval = 35.2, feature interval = 35.6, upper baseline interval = 46.7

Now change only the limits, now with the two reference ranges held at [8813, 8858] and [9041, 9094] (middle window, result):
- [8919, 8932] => 1.3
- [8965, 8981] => 1.3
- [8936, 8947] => 1.2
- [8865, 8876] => 0.1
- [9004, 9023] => -1.8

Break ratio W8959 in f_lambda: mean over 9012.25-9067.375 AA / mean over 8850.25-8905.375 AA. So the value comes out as 1.4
